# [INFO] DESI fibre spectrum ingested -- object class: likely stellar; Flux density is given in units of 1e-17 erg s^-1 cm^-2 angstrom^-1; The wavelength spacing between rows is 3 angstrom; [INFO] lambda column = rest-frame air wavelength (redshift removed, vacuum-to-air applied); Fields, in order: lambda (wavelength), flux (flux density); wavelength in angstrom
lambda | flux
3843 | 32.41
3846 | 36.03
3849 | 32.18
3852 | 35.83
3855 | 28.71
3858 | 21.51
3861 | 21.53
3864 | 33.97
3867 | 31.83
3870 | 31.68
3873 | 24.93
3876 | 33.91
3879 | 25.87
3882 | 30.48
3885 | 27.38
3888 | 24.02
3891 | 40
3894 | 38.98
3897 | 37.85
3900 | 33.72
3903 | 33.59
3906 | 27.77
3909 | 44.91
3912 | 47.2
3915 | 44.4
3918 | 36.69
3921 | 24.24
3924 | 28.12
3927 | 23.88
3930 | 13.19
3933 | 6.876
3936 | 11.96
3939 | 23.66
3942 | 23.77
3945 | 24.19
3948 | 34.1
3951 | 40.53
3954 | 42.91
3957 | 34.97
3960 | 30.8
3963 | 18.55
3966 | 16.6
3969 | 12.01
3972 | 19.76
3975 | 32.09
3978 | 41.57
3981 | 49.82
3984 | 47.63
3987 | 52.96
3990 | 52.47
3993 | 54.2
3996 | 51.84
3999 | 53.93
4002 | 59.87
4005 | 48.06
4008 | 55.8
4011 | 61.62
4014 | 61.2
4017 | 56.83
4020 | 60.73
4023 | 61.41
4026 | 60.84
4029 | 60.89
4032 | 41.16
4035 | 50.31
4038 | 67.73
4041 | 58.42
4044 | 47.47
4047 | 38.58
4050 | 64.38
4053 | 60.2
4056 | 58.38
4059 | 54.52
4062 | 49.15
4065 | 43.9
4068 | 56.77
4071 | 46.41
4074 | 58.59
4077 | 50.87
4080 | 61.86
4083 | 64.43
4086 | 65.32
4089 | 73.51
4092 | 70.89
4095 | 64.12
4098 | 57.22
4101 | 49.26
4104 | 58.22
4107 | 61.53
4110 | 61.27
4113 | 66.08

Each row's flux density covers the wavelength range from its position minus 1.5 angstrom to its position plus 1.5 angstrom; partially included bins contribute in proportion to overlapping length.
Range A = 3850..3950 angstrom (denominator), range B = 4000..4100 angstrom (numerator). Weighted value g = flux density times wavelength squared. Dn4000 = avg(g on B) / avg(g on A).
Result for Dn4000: 2.10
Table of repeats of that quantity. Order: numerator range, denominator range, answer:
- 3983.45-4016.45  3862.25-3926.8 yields 1.74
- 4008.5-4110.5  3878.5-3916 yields 1.77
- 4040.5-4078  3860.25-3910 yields 1.80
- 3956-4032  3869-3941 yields 1.63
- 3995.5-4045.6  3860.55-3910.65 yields 1.88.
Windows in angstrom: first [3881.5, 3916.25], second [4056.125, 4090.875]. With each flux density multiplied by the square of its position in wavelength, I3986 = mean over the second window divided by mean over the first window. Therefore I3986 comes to 1.7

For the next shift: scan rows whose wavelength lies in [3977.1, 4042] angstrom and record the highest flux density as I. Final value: 67.73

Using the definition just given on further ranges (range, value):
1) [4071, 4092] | 73.51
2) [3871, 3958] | 47.2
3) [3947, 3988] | 52.96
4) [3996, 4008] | 59.87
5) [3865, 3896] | 40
